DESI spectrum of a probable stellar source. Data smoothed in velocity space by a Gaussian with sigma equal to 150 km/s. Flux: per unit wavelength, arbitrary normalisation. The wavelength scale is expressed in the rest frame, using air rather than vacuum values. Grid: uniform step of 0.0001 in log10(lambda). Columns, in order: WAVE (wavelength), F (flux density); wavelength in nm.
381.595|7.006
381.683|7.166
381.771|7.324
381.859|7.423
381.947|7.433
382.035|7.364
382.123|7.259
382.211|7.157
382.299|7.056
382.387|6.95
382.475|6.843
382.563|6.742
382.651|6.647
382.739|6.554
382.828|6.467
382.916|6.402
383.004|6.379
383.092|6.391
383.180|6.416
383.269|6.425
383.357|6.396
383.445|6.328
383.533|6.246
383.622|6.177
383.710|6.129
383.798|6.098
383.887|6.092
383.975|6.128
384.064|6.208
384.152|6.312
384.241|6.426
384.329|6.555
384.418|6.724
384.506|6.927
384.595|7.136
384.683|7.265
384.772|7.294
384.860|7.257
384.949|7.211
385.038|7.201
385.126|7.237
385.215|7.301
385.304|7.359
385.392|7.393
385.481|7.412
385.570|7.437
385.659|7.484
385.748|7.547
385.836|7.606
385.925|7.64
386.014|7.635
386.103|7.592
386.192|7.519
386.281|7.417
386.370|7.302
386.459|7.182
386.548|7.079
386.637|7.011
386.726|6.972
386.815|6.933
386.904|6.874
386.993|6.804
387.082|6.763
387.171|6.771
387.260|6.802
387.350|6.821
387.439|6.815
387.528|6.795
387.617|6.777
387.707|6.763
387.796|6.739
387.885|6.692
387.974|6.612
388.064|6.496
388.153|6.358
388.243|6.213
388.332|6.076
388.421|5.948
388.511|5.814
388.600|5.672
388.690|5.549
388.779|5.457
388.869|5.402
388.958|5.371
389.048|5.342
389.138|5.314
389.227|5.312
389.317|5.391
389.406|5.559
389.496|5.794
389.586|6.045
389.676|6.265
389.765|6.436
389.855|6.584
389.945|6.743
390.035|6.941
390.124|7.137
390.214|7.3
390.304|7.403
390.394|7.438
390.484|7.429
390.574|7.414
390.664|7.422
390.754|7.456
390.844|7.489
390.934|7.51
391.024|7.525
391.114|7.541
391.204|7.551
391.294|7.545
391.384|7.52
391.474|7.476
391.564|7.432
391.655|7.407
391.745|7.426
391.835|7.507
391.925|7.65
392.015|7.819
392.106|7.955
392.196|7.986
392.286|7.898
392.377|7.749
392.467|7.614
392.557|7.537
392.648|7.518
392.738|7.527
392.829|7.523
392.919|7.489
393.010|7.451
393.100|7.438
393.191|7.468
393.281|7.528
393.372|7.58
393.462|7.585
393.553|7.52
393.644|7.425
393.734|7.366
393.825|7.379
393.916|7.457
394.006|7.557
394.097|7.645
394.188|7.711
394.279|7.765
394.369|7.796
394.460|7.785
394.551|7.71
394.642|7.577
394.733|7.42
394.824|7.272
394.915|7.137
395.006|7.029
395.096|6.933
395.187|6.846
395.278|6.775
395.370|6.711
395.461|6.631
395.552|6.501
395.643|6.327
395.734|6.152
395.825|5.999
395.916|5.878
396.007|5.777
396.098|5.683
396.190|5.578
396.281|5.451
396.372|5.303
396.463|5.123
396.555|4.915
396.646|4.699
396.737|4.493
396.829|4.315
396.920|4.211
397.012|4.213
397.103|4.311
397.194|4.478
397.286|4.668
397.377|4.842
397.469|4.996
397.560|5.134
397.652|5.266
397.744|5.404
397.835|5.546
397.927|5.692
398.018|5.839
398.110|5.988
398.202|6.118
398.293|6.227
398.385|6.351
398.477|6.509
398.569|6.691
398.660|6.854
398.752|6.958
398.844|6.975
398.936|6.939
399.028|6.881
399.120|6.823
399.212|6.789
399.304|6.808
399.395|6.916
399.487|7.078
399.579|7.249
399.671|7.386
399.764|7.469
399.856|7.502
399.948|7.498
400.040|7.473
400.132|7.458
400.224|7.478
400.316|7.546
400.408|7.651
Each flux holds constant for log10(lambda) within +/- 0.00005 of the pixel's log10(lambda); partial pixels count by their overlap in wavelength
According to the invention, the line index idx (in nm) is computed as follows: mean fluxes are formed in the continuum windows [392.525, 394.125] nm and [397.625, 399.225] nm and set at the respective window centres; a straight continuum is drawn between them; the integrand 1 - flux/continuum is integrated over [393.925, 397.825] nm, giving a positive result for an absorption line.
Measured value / 0.50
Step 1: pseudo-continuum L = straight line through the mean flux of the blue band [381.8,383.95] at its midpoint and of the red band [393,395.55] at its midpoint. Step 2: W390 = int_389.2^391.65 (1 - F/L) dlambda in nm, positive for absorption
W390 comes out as 0.05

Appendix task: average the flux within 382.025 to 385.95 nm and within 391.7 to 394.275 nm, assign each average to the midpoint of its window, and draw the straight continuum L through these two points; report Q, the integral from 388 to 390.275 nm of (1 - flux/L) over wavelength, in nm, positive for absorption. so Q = 0.384 nm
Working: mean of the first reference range 6.83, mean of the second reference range 7.59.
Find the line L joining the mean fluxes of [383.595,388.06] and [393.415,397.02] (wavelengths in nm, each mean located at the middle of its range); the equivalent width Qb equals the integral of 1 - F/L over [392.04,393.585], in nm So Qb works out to -0.23 nm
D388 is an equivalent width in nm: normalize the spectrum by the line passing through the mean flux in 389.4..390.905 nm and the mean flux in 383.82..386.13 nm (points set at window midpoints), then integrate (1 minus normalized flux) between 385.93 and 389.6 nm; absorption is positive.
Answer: 0.29 nm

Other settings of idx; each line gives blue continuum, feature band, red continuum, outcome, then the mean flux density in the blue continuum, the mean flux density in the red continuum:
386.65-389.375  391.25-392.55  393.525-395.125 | -0.12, 6.26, 7.48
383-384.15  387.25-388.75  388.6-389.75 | -0.17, 6.26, 5.59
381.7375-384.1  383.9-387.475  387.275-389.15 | -0.39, 6.63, 6.17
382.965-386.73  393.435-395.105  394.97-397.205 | -0.47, 6.93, 5.63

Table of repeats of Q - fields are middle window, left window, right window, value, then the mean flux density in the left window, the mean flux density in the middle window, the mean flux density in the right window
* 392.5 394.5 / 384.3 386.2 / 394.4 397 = -0.37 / 7.31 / 7.55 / 6.13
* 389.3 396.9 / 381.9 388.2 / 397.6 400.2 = -0.23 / 6.88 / 6.97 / 6.67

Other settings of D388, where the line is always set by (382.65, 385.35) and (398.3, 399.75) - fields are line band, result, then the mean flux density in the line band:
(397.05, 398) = 0.25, 5.06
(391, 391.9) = -0.10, 7.5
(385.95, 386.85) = -0.08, 7.27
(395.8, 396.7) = 0.19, 5.42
